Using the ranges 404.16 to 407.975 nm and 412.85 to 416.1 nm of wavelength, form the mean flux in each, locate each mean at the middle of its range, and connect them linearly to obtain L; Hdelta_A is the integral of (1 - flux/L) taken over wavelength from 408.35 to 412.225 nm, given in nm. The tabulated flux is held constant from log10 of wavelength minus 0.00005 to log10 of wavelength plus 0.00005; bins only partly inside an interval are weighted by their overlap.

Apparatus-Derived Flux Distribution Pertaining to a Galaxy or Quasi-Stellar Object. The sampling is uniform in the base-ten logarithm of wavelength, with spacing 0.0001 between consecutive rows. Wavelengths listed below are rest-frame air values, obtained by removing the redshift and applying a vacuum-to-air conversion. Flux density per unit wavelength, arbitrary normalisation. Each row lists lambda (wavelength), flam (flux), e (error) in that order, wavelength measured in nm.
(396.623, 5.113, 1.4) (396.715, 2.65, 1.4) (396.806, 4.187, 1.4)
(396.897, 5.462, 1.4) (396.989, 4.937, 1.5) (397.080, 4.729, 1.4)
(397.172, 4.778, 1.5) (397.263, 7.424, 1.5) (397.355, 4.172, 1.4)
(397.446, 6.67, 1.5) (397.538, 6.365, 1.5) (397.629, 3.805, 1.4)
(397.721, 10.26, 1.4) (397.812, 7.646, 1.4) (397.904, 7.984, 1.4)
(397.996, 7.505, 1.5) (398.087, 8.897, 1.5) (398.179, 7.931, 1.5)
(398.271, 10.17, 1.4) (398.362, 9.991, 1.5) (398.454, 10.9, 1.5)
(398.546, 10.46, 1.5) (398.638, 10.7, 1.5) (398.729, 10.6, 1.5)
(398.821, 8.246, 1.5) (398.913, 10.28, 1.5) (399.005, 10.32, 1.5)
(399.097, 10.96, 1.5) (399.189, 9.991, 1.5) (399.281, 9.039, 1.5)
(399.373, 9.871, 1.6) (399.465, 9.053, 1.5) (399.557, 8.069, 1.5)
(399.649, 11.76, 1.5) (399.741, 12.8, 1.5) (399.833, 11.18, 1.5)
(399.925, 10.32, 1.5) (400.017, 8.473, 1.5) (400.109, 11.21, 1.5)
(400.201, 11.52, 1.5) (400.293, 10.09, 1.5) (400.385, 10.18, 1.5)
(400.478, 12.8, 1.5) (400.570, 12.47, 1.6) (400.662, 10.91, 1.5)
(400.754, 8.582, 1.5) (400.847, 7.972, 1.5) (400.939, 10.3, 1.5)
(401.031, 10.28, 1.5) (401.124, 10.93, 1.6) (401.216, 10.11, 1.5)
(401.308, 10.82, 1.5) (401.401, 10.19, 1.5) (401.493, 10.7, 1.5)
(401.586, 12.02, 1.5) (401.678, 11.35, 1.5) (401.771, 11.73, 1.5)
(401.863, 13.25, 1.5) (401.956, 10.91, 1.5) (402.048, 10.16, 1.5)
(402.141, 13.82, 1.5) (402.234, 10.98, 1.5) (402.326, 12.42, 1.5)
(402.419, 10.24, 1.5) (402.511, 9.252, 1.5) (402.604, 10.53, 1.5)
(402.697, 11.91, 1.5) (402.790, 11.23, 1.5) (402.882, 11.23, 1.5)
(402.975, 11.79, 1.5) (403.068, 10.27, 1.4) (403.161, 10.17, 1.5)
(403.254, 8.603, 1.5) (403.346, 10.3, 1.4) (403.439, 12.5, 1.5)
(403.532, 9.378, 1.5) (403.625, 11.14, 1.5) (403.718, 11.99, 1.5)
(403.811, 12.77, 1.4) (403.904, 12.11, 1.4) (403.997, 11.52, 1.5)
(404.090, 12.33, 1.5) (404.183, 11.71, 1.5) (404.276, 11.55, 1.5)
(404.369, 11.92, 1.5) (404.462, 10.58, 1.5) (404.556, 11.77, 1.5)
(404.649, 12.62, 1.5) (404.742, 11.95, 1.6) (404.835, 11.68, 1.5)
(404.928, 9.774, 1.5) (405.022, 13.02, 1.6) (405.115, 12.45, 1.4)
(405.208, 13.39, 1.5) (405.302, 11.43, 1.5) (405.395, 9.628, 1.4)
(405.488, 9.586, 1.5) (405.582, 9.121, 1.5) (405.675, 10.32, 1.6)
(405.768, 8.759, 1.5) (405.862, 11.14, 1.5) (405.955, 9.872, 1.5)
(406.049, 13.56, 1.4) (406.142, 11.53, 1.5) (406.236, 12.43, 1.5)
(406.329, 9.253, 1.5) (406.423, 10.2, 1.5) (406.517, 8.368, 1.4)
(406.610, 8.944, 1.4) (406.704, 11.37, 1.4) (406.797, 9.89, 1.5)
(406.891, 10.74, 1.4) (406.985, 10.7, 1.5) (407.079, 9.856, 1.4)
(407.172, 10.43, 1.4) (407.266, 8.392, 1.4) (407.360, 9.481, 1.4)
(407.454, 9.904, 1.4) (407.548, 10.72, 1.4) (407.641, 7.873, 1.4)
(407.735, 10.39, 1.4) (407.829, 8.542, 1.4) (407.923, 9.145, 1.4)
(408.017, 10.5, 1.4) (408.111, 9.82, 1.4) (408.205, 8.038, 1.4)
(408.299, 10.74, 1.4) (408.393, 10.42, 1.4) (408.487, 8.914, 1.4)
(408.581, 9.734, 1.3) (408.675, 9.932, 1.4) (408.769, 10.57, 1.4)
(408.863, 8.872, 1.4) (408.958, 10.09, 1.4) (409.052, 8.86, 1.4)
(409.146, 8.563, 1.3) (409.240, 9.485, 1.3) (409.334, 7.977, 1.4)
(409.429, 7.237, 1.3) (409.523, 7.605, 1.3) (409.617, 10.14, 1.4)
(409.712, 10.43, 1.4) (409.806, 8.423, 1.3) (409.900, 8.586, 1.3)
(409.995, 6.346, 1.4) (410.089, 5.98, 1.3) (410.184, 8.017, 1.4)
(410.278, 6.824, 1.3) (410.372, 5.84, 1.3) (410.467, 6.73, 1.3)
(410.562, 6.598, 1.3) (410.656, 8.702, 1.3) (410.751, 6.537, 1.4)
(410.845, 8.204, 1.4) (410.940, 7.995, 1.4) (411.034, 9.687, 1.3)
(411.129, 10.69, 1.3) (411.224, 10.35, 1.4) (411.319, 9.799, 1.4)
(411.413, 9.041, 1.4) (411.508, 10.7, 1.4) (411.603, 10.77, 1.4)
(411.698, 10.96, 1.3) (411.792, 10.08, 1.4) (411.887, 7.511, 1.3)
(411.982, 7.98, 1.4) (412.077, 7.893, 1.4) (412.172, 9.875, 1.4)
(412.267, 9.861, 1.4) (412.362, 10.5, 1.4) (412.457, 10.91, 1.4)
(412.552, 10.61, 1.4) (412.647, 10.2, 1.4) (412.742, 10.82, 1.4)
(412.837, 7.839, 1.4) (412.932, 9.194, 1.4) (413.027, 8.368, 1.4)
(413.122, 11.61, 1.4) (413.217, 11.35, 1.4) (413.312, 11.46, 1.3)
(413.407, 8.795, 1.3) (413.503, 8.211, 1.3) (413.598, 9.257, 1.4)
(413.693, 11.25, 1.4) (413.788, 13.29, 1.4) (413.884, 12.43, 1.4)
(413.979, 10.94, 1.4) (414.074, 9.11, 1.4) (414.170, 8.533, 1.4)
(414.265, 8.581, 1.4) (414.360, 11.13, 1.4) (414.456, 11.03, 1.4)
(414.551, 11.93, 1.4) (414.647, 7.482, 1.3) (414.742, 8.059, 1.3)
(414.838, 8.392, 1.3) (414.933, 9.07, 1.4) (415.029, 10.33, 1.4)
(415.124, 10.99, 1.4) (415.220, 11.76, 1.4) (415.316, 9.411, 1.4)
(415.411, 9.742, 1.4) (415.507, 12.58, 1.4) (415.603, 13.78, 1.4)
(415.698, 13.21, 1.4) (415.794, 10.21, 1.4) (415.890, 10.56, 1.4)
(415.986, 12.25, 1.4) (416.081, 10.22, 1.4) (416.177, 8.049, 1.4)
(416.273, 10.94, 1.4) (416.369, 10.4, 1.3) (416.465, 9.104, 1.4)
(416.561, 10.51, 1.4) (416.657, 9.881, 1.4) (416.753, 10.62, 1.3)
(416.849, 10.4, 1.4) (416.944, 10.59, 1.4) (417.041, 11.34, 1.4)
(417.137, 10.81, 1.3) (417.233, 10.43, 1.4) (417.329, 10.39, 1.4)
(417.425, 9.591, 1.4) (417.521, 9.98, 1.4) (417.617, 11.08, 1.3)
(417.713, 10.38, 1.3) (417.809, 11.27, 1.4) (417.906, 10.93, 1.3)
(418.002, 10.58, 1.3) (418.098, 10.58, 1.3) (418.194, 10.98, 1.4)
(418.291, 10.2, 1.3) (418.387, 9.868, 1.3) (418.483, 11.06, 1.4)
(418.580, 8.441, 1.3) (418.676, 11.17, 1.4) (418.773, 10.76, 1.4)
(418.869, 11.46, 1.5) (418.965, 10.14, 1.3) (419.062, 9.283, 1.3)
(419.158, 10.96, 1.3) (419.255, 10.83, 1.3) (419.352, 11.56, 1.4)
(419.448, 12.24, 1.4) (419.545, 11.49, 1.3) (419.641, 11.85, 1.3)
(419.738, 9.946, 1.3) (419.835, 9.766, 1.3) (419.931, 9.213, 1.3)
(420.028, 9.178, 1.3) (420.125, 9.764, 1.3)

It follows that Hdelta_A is 0.641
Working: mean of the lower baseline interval 10.6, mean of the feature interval 8.75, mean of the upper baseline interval 10.4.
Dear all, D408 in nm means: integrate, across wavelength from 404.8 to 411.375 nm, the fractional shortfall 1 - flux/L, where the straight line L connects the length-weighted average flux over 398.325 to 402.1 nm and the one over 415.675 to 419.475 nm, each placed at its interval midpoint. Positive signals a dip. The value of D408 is 0.65 nm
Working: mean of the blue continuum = 10.5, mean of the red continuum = 10.6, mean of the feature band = 9.49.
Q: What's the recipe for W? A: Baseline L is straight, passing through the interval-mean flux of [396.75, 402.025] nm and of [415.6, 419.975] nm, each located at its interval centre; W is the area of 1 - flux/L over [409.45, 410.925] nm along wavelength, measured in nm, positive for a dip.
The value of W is 0.36 nm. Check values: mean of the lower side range 9.37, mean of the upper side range 10.6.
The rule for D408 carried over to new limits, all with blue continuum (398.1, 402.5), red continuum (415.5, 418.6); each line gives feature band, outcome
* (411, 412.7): 0.12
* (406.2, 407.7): 0.10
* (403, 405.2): -0.18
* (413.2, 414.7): 0.05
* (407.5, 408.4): 0.09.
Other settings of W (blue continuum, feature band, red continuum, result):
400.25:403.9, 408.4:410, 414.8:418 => 0.26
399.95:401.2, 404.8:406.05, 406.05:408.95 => -0.10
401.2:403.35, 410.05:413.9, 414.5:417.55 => 0.46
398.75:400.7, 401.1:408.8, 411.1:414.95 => -0.37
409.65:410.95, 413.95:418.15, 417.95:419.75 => -0.31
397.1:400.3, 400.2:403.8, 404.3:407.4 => -0.39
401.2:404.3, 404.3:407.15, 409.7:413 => -0.13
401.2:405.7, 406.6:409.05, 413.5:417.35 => 0.27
